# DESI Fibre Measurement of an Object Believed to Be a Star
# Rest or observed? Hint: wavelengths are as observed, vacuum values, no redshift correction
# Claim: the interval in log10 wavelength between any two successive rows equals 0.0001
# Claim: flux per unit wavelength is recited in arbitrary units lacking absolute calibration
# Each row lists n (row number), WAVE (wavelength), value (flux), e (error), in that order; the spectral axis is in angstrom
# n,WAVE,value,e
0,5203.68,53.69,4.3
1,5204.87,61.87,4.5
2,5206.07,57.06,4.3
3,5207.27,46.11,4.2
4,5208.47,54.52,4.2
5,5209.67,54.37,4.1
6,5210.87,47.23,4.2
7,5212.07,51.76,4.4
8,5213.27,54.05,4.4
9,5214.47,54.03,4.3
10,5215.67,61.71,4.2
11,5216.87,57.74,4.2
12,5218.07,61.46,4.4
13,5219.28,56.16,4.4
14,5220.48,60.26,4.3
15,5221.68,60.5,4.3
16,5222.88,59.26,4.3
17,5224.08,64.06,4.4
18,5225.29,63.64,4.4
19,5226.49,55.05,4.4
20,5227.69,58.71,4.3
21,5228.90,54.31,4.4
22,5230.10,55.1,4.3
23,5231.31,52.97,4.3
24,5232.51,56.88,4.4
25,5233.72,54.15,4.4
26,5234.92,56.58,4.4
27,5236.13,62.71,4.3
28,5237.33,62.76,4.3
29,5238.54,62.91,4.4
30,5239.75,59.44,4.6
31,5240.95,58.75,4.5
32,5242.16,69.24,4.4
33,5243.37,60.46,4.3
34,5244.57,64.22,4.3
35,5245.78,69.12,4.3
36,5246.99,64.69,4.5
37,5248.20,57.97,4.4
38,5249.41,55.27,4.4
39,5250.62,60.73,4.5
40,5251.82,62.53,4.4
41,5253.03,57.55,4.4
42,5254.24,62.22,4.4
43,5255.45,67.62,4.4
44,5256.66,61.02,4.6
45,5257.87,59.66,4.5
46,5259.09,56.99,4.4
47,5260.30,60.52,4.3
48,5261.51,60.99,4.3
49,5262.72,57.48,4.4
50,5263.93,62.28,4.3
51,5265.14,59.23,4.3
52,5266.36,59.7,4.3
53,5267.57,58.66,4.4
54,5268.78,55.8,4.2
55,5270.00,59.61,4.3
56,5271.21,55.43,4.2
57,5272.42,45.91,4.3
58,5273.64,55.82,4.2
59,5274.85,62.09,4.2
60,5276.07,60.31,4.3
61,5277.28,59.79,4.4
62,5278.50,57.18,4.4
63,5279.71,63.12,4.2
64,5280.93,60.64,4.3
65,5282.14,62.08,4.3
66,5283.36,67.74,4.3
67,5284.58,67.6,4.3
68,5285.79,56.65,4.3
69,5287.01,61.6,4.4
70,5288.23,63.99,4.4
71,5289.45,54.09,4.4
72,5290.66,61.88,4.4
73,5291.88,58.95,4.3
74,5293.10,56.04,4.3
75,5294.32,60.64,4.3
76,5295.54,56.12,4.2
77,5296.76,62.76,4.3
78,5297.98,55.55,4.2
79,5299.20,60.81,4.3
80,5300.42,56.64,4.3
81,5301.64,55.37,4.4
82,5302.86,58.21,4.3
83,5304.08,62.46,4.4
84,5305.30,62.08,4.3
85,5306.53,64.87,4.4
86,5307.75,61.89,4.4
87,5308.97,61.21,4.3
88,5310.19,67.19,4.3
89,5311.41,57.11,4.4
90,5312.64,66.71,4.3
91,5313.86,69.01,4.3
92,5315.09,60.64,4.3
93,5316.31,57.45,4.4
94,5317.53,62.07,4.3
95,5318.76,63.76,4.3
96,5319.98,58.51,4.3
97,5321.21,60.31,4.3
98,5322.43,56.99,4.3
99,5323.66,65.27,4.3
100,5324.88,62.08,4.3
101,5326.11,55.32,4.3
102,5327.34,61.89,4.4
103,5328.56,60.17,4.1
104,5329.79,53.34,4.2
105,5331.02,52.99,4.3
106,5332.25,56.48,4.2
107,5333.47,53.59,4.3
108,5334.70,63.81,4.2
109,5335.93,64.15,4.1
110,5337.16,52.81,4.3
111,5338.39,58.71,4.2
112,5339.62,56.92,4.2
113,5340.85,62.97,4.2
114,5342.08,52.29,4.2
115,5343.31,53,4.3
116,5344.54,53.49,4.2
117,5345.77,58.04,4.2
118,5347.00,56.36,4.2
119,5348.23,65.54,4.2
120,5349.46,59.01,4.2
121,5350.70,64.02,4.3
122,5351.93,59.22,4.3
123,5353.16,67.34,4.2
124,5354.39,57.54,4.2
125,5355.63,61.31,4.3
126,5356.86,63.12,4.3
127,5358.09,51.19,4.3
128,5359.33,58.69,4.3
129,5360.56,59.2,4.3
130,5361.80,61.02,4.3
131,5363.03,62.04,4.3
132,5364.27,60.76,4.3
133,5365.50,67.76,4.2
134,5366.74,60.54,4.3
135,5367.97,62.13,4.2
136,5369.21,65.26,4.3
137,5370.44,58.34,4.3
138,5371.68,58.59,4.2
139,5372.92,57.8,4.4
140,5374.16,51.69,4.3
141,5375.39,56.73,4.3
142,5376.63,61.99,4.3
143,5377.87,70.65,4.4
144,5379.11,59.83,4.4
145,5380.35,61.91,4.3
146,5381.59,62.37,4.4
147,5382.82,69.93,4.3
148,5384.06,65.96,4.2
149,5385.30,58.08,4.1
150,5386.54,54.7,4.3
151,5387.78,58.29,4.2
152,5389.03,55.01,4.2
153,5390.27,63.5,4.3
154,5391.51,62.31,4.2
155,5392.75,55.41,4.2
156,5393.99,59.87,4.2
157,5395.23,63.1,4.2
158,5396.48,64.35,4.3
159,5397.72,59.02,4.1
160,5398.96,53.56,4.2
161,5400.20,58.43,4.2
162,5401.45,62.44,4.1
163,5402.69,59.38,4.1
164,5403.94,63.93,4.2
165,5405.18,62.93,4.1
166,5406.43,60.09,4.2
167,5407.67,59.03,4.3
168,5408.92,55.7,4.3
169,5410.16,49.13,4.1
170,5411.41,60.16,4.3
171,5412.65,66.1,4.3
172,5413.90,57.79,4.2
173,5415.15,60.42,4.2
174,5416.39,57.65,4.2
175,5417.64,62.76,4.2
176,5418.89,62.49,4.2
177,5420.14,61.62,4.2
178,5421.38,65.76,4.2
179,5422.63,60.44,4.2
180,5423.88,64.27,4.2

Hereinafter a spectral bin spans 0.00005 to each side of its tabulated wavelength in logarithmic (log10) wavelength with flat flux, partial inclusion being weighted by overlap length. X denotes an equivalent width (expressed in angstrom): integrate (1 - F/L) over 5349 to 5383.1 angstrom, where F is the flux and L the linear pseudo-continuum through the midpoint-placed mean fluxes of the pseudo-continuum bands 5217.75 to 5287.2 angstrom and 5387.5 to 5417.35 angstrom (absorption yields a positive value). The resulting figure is -0.79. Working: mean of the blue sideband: 59.9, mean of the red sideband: 59.5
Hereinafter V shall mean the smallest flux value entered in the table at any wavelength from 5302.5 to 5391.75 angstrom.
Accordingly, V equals 51.19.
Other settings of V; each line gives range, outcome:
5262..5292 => 45.91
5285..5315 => 54.09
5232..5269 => 54.15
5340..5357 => 52.29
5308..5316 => 57.11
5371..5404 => 51.69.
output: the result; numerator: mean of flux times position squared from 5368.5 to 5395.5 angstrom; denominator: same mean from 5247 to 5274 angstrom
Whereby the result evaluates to 1.07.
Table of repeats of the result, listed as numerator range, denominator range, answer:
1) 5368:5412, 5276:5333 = 1.03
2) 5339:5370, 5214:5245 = 1.06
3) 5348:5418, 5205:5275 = 1.09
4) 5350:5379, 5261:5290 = 1.05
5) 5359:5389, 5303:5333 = 1.02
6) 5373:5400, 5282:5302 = 1.04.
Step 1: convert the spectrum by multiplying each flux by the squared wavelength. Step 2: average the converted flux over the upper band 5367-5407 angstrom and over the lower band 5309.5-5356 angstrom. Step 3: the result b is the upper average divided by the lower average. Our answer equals 1.04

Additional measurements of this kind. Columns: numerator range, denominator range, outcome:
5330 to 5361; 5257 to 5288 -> 1.01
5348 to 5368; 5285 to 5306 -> 1.06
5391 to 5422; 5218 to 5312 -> 1.06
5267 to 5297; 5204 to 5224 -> 1.08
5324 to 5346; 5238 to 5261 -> 0.96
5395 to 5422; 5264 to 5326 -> 1.04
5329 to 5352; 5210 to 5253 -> 1.02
